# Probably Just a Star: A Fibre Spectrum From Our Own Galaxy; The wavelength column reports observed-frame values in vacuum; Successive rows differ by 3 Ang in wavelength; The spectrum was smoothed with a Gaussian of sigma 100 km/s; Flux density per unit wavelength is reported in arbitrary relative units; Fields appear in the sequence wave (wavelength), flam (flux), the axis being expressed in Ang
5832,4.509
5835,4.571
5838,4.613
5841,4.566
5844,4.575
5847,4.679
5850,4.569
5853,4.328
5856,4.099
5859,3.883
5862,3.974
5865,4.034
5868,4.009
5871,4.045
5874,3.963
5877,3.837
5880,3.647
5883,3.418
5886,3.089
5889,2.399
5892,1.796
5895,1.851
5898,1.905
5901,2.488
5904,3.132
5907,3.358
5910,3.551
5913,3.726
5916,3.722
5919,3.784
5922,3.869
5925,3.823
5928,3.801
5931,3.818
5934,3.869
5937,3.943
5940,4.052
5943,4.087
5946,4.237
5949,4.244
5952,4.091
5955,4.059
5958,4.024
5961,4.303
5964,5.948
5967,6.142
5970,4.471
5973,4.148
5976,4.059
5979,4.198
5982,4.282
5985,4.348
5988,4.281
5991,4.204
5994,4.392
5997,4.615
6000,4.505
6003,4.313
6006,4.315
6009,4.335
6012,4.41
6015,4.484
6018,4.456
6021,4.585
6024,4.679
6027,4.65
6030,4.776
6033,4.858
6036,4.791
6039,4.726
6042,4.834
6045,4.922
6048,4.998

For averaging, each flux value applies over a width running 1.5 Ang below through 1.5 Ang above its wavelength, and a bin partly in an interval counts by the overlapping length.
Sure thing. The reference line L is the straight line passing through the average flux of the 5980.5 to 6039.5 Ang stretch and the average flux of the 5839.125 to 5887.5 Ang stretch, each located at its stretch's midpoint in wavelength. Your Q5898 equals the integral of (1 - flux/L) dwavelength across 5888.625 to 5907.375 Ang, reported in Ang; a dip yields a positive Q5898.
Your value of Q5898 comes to 8.1 Ang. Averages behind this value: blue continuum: 4.05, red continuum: 4.5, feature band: 2.36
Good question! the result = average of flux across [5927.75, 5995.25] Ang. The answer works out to 4.31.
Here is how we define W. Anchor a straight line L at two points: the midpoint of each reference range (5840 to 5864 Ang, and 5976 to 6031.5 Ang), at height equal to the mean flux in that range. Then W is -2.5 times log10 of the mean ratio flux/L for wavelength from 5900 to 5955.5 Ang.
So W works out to 0.16 mag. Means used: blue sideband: 4.32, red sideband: 4.42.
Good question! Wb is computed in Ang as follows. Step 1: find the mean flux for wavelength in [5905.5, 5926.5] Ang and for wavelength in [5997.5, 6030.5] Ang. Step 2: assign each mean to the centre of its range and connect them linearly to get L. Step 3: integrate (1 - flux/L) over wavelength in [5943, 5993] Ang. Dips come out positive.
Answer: -3.8 Ang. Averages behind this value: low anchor 3.69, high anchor 4.5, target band 4.43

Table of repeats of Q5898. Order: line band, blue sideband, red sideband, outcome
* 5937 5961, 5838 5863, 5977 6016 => 1.3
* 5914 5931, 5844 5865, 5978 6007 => 2.0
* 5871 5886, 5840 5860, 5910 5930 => 1.7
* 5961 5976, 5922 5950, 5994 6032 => -2.8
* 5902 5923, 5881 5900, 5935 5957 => -3.1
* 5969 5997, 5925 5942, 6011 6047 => 0.2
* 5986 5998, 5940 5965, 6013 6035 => 0.4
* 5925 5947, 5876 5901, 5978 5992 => -3.1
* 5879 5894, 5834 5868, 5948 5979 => 5.4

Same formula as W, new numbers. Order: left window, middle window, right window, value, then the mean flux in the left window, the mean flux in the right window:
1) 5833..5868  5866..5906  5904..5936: 0.30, 4.34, 3.71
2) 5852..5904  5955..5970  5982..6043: -0.21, 3.32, 4.52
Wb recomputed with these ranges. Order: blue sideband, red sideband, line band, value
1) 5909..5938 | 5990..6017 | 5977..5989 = -0.06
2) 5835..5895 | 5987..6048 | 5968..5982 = 0.23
